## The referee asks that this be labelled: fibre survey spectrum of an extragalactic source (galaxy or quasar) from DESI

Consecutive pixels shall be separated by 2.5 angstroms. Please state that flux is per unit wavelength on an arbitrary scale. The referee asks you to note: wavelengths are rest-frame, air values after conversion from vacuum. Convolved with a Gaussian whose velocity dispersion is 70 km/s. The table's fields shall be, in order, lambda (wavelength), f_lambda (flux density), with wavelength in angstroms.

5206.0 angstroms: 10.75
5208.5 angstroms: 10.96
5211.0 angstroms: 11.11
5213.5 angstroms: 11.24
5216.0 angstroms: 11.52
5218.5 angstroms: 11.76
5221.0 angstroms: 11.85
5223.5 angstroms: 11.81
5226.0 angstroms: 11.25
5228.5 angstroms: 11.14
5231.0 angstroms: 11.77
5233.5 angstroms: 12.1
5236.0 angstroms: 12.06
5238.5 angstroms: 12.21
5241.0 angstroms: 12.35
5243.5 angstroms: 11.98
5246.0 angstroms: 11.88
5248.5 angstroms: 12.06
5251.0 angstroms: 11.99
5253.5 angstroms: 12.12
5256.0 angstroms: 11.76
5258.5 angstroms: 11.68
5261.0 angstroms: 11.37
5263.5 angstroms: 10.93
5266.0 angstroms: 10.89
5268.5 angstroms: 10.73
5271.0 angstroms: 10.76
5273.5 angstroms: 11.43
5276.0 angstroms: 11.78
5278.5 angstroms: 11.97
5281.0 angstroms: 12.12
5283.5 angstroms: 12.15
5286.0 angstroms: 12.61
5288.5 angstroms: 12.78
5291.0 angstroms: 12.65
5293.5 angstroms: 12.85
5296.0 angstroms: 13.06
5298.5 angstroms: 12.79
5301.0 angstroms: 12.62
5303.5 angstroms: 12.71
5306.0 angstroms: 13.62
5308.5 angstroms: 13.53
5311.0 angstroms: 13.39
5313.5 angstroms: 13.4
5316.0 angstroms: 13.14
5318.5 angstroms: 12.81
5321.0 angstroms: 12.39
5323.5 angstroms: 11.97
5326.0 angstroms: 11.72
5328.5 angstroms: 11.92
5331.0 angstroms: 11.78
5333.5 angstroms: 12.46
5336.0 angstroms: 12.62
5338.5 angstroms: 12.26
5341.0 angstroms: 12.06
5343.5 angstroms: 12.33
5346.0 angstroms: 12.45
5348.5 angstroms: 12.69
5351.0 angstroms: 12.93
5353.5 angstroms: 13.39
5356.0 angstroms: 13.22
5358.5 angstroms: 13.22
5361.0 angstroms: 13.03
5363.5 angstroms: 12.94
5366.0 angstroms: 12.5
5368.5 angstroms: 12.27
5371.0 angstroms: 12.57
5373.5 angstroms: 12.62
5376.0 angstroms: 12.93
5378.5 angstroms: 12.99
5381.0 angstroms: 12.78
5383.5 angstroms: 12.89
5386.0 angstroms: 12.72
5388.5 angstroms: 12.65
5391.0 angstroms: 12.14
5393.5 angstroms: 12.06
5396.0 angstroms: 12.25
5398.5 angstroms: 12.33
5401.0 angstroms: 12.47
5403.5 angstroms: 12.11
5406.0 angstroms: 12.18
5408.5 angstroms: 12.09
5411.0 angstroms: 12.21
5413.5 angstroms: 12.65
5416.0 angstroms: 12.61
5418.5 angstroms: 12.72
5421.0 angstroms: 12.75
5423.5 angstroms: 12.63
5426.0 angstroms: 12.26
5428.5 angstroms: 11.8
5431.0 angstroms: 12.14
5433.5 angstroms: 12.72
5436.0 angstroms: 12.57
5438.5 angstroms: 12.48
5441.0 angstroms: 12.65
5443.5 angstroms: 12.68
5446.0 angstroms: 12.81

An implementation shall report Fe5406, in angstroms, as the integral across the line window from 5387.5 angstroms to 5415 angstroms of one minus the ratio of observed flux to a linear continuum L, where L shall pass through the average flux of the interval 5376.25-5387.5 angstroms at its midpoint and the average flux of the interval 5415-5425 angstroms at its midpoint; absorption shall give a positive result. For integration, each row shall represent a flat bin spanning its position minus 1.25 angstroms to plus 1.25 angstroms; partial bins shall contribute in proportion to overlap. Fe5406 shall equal 1.0 angstroms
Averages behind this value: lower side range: 12.8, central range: 12.3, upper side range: 12.7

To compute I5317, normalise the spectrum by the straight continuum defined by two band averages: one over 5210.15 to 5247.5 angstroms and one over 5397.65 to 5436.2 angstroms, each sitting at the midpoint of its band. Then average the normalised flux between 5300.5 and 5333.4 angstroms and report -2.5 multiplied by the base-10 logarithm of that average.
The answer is -0.06 mag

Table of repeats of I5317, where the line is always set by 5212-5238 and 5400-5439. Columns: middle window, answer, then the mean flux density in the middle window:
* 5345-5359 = -0.07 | 13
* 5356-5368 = -0.06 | 12.9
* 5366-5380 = -0.04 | 12.7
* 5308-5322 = -0.10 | 13.1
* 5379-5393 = -0.03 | 12.6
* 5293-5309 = -0.09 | 13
